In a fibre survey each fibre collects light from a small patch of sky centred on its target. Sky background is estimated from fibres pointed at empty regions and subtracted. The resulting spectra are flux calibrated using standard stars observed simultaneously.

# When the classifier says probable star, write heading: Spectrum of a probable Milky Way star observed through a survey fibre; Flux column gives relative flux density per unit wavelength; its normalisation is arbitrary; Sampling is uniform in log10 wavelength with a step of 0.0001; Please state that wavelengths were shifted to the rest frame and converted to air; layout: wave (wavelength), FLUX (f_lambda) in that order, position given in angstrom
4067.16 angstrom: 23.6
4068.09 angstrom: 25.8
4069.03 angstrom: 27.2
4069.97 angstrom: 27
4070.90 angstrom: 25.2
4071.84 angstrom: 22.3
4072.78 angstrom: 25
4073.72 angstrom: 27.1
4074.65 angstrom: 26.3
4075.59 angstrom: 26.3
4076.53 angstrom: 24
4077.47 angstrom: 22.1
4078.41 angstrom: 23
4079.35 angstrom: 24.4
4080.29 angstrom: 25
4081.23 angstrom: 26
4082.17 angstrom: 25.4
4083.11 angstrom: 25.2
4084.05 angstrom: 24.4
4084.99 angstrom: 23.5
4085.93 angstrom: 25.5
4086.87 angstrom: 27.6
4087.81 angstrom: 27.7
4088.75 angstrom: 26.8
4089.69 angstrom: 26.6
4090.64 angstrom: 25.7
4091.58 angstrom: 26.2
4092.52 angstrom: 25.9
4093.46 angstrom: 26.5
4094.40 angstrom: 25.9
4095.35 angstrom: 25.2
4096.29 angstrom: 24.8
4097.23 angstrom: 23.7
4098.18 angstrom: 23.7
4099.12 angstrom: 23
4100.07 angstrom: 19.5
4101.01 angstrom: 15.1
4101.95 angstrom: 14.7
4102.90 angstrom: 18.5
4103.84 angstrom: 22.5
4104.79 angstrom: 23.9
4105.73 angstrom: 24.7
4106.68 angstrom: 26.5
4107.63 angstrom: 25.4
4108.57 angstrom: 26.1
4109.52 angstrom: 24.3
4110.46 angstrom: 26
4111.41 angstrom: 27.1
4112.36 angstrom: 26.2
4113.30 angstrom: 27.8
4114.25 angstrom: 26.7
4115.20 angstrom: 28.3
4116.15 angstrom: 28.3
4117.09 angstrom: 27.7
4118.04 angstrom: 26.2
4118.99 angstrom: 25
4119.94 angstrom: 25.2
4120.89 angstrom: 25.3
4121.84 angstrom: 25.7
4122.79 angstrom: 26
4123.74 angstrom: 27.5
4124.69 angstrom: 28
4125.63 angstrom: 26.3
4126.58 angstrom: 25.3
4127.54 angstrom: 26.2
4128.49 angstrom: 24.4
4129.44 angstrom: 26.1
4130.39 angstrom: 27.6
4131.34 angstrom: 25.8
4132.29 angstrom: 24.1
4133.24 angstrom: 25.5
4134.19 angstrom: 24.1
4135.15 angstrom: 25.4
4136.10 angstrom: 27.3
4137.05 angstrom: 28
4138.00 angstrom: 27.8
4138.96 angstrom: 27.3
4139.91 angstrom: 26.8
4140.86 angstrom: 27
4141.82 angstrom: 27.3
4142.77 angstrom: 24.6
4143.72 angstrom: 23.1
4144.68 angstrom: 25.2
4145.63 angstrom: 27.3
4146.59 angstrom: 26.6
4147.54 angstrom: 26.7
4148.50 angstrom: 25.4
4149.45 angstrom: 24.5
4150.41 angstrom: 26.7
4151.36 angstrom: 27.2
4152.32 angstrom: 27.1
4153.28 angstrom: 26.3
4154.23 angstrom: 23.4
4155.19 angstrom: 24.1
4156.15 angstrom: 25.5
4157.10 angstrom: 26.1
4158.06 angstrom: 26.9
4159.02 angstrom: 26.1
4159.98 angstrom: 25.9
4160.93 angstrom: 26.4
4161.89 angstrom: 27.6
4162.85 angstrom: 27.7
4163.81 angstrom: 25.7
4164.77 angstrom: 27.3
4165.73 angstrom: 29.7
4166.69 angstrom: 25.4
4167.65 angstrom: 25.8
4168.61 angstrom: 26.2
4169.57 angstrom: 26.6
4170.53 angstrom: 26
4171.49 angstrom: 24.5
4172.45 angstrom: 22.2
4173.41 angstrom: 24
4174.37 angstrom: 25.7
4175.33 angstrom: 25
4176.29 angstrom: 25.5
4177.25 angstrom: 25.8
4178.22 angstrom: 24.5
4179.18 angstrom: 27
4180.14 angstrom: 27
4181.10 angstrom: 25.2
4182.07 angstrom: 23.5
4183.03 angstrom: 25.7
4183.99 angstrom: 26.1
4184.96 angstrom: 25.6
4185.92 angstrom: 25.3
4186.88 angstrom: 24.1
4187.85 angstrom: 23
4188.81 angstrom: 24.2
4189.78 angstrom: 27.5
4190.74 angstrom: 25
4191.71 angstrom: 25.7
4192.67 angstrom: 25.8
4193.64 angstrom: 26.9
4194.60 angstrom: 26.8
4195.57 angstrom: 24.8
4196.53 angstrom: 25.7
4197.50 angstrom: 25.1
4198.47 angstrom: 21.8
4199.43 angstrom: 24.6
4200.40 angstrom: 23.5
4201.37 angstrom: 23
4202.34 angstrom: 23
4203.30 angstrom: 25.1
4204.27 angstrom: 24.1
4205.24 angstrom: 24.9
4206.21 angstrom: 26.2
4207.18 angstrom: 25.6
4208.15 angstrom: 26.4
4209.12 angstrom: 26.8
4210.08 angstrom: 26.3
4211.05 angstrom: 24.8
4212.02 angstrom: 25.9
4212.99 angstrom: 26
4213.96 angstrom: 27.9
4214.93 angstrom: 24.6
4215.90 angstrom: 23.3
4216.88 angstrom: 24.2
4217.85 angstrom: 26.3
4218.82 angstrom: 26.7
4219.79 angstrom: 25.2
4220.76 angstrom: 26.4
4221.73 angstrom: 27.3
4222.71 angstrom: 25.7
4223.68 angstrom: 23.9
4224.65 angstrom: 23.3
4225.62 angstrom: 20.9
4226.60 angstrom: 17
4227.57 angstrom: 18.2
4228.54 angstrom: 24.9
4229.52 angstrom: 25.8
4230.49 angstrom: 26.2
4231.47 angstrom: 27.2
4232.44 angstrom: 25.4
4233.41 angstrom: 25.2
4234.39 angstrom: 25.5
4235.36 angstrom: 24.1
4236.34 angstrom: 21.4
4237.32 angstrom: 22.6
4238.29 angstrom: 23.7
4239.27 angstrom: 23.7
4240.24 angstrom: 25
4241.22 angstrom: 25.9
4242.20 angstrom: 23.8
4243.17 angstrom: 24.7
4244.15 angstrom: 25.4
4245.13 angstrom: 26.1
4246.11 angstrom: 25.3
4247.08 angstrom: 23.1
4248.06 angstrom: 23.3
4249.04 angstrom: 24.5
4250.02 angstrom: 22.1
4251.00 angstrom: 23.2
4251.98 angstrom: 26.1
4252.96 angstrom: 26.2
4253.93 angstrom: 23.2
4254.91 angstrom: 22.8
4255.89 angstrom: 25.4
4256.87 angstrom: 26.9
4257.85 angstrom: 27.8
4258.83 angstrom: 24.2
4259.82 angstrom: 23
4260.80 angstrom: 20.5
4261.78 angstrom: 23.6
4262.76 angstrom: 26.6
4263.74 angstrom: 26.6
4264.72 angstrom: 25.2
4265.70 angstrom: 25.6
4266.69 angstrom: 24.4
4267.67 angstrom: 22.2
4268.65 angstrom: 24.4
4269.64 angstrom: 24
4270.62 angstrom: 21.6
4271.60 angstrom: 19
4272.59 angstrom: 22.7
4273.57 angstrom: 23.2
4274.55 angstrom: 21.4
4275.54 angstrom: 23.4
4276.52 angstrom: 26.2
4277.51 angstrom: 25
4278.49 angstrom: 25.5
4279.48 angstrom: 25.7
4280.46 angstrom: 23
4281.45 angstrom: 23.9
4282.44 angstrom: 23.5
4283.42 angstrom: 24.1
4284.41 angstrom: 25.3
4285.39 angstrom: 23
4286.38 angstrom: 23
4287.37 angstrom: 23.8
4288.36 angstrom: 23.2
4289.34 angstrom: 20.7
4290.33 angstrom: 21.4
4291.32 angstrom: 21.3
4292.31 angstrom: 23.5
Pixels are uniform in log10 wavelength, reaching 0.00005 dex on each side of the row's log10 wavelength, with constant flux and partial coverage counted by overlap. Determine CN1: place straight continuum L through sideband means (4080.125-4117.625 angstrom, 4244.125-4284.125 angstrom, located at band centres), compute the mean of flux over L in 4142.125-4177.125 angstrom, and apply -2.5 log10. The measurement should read -0.05 mag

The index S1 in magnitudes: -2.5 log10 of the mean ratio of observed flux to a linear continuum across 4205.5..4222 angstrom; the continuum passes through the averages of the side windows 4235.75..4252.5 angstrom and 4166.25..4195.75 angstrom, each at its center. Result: -0.05 mag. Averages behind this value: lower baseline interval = 25.4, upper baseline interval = 24.1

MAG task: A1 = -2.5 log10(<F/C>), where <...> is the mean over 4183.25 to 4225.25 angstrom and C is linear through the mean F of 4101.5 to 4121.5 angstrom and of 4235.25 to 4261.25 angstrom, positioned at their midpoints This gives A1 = -0.03 mag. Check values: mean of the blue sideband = 25.1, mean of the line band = 25.2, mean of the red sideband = 24.2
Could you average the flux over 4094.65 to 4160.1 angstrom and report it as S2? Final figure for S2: 25.4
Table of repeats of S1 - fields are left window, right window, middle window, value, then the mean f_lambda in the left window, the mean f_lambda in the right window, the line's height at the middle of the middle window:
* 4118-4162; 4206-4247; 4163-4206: 0.005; 26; 24.8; 25.4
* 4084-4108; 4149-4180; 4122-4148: -0.048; 24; 25.9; 25.1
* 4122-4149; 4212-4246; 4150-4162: -0.010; 26.2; 24.5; 25.8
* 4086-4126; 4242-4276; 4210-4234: -0.018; 25.1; 24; 24.3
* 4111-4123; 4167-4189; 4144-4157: 0.000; 26.6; 25.2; 25.8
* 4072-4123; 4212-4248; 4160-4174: -0.059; 24.9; 24.5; 24.7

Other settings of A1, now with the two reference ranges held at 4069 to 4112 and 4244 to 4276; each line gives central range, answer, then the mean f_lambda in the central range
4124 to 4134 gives -0.07 mag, 25.9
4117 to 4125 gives -0.07 mag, 26.2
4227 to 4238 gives 0.00 mag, 24.2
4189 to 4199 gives -0.06 mag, 25.5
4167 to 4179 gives -0.04 mag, 25.2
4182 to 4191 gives -0.04 mag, 25.1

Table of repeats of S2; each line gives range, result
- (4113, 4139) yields 26.4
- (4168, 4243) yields 24.9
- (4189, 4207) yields 25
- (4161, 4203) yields 25.4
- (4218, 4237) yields 24.2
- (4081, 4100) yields 25.3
